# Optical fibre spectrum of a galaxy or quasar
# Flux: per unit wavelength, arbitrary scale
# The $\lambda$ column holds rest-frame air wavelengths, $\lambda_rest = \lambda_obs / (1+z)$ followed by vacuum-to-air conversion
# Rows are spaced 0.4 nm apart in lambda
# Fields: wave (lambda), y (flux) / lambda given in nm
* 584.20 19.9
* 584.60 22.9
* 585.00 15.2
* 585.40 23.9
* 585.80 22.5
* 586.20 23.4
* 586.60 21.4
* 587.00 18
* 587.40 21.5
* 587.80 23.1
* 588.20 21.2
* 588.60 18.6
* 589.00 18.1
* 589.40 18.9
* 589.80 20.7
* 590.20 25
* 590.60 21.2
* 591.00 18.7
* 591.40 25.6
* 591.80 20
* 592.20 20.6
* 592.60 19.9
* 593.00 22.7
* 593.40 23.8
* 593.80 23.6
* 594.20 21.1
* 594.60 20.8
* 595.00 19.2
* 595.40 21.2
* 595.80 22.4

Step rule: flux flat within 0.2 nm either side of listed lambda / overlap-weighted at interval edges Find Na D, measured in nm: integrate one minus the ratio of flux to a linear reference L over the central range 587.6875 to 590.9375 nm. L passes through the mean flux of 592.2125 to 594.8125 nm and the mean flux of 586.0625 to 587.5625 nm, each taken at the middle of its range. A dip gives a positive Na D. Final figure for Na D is 0.09 nm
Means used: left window 21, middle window 20.7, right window 21.9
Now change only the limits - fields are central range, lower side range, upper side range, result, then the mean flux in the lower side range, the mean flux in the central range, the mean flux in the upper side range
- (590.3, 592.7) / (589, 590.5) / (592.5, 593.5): 0.049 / 21.1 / 21.2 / 22.2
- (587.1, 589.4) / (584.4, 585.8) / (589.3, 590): -0.001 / 20.9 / 20.3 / 19.9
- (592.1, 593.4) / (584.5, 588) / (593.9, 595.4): -0.044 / 21.3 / 21.5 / 20.7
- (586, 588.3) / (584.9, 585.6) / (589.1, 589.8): -0.194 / 20.2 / 21.4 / 19.3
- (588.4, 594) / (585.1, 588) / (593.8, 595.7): 0.016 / 21.7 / 21.2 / 21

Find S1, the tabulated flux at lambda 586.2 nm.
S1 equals 23.4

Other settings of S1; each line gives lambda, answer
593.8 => 23.6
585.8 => 22.5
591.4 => 25.6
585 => 15.2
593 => 22.7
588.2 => 21.2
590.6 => 21.2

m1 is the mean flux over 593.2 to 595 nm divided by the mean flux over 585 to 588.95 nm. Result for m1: 1.04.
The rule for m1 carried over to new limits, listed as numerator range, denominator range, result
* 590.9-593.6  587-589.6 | 1.08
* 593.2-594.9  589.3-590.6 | 1.02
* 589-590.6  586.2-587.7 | 1.01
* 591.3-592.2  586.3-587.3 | 1.09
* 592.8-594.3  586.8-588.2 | 1.10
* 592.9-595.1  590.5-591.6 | 1.00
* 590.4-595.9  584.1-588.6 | 1.02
